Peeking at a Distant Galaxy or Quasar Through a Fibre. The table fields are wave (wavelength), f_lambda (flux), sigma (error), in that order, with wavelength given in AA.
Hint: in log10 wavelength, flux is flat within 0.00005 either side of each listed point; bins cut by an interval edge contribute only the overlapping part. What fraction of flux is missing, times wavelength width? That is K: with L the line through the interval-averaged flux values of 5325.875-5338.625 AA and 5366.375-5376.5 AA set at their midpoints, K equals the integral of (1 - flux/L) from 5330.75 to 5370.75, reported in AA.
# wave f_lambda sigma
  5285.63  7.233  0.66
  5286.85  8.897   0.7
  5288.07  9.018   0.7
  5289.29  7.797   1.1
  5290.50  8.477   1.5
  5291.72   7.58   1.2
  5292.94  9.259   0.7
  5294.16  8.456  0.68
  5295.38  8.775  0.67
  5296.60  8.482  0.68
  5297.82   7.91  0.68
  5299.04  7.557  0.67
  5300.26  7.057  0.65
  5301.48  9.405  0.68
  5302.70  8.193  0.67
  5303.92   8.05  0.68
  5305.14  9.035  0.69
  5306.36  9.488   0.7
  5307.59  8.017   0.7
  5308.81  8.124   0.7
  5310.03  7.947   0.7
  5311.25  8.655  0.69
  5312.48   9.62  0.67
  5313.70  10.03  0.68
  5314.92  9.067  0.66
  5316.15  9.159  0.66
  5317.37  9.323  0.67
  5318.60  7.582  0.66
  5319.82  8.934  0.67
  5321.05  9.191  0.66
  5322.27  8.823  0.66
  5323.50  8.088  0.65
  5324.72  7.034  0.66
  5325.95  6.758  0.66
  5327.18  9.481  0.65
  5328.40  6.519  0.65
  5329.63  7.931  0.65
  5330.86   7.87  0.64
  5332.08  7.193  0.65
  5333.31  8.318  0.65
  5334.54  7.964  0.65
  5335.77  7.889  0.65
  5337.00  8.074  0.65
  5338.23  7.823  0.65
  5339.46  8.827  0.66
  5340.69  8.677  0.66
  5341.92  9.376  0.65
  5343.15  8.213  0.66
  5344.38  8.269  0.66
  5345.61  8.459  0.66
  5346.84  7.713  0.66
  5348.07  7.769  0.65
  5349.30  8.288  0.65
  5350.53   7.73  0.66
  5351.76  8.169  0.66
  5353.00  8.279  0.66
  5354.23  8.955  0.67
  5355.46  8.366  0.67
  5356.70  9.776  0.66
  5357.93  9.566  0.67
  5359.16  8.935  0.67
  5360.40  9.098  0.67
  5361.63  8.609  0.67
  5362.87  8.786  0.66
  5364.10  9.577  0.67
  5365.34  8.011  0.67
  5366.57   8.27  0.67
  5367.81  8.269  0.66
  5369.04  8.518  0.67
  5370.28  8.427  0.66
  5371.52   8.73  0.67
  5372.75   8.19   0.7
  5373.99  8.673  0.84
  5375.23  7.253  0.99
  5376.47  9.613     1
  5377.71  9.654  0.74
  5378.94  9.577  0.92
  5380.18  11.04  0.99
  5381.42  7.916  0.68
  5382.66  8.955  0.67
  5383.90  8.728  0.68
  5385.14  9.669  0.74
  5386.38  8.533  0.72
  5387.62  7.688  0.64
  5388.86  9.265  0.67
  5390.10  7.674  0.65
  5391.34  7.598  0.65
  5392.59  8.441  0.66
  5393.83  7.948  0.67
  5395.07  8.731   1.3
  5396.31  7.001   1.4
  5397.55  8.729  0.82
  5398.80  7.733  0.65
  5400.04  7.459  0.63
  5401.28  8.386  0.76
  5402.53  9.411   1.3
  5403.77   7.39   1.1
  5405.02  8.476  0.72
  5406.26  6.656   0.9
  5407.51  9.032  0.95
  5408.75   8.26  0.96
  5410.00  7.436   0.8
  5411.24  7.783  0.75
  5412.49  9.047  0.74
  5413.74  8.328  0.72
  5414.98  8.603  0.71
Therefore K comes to -1.67 AA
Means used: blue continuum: 7.84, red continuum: 8.37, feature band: 8.43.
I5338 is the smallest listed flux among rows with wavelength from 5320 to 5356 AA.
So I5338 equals 6.519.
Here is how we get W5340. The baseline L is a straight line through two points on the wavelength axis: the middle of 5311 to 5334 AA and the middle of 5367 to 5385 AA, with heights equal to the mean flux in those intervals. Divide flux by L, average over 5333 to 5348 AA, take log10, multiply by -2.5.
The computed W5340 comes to 0.03 mag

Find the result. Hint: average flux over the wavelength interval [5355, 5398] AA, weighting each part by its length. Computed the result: 8.68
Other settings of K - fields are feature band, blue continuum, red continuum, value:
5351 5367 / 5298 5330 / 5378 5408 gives -0.7 AA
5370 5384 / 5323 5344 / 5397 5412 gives -1.5 AA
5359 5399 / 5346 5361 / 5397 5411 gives -1.4 AA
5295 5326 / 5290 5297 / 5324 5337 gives -1.4 AA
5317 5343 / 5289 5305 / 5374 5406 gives 0.6 AA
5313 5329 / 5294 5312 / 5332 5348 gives -0.3 AA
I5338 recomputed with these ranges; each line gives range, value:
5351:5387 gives 7.253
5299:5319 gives 7.057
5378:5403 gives 7.001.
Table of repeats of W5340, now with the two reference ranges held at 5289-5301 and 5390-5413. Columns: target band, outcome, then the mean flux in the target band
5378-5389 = -0.12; 9.05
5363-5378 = -0.06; 8.58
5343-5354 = 0.00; 8.13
